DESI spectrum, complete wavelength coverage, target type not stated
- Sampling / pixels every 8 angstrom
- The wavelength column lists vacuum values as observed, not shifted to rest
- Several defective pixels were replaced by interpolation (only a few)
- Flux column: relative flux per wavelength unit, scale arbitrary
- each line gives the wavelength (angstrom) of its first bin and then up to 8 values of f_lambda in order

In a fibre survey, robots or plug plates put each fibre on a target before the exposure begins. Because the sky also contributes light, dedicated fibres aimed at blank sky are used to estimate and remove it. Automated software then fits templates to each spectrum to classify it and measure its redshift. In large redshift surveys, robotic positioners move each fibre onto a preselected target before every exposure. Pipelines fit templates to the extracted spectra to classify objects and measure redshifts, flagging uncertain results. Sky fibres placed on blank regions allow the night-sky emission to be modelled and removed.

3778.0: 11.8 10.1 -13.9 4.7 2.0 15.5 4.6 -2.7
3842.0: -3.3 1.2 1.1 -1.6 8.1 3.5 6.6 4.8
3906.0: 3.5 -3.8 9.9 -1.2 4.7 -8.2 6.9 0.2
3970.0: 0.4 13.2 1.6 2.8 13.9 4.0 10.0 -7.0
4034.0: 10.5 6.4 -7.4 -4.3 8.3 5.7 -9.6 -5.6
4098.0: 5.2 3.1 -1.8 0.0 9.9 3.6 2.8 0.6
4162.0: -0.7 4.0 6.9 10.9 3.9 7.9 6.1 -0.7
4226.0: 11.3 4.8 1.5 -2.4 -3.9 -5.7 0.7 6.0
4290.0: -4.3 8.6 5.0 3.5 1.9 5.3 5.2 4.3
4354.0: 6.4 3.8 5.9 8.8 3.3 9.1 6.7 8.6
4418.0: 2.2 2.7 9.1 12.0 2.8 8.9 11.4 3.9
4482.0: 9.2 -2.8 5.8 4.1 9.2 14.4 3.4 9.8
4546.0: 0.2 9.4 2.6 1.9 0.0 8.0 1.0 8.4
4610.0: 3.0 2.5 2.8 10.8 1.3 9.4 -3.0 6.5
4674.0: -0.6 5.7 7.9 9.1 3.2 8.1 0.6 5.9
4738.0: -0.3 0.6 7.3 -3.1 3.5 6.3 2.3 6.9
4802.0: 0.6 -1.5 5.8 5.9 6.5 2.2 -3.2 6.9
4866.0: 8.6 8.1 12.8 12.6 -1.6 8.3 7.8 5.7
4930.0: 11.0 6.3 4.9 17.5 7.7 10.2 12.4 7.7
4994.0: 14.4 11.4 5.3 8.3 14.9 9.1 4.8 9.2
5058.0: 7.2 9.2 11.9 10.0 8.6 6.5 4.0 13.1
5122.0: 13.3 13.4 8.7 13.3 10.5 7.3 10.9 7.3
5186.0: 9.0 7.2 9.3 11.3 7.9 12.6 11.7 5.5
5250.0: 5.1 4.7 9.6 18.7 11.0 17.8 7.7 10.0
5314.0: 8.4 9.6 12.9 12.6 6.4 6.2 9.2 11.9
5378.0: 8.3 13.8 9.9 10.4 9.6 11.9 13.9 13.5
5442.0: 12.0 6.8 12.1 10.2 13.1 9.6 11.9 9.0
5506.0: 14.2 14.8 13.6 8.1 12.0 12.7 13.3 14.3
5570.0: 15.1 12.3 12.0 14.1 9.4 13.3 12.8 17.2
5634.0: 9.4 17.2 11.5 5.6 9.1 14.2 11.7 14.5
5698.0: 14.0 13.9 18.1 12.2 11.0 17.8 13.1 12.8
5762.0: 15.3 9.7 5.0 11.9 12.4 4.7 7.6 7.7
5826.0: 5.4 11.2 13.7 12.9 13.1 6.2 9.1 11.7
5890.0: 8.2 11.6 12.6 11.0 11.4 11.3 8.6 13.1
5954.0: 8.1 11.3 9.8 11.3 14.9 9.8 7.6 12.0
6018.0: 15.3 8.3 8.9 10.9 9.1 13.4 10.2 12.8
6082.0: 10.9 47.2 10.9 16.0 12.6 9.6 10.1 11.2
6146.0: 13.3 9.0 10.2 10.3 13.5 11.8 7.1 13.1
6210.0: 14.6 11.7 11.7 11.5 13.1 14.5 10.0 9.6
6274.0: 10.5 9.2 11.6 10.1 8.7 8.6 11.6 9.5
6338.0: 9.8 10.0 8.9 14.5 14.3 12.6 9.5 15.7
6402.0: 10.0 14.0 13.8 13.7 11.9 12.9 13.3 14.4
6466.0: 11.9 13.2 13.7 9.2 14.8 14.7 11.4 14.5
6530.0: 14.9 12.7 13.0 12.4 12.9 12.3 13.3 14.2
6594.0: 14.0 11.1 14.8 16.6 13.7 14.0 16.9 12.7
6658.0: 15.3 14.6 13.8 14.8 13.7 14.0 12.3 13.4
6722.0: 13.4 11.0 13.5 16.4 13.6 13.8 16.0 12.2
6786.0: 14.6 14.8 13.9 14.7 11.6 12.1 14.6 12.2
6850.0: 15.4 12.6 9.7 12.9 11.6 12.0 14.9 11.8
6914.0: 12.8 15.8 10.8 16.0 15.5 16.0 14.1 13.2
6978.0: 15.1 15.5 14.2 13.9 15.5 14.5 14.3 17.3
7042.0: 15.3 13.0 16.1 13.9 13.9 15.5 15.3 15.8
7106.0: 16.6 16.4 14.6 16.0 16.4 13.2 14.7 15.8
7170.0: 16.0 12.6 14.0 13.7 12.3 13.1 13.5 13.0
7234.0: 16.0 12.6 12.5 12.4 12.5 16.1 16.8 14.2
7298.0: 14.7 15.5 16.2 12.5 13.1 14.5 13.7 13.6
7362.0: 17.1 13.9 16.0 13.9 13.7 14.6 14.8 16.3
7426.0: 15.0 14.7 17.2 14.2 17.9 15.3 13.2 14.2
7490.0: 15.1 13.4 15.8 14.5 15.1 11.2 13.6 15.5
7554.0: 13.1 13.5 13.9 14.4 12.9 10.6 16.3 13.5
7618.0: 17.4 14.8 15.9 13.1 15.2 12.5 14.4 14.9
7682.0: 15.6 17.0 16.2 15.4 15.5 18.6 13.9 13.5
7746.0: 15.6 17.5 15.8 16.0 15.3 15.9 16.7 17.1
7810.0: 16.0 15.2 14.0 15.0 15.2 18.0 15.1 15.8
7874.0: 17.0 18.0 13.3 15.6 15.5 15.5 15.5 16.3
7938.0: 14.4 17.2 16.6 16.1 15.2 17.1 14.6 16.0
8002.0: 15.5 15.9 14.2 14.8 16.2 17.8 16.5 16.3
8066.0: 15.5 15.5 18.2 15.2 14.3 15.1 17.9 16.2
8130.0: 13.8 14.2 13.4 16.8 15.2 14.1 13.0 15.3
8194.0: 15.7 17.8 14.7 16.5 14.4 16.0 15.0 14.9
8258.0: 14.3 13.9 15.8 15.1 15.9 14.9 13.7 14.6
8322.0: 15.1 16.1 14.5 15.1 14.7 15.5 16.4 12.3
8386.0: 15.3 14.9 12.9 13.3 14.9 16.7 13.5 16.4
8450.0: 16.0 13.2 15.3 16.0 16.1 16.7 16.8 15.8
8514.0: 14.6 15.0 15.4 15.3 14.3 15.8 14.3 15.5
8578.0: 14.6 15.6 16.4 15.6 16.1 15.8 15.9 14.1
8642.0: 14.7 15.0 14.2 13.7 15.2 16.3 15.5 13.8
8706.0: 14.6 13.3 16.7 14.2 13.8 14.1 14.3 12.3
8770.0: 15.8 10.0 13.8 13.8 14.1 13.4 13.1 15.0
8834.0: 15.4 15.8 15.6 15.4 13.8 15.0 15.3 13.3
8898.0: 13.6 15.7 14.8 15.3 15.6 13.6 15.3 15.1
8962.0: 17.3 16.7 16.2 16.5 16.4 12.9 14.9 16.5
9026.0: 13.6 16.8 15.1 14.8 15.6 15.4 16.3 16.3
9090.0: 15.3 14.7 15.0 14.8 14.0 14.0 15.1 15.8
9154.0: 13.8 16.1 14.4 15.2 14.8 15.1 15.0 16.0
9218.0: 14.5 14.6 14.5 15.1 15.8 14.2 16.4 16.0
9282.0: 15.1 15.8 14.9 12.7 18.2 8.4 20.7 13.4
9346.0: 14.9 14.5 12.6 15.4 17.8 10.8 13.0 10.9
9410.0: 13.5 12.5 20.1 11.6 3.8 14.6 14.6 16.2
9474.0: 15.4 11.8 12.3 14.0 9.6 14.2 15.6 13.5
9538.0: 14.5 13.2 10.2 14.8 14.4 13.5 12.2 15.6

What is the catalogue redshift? 0.221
